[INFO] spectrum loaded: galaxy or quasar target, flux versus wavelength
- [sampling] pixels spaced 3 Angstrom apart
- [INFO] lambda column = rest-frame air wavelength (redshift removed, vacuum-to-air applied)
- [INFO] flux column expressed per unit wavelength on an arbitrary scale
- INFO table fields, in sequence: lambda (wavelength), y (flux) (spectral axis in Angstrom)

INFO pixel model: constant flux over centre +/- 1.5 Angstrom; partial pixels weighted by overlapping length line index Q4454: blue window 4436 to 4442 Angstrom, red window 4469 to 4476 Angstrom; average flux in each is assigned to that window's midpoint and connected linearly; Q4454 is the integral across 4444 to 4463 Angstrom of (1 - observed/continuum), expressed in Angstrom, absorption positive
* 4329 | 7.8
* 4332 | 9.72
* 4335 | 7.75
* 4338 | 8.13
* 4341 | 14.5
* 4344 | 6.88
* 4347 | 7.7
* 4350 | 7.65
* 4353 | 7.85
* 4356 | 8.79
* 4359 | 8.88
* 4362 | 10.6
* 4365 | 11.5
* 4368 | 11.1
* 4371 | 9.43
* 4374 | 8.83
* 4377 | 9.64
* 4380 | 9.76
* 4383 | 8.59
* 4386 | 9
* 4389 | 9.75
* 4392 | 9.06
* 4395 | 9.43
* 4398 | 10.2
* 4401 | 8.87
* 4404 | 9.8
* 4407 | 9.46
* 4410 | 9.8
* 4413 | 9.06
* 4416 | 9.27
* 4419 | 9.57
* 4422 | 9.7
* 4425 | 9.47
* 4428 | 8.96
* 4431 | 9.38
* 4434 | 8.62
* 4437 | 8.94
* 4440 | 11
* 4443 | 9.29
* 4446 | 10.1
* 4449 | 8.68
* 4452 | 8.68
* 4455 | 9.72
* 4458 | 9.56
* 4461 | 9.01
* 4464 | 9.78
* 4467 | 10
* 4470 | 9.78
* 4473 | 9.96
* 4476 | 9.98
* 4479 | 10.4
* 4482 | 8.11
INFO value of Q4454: 1.2 Angstrom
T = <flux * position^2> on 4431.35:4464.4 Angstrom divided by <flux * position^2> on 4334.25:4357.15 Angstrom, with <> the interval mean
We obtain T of 1.13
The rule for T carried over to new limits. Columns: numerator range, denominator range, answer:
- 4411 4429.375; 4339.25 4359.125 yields 1.09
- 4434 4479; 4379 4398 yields 1.06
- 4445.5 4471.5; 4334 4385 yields 1.07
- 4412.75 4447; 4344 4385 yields 1.06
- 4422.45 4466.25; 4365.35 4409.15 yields 1.01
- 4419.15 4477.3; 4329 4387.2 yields 1.07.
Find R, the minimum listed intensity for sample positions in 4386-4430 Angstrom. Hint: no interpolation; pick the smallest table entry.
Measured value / 8.87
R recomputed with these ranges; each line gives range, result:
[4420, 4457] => 8.62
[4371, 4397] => 8.59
